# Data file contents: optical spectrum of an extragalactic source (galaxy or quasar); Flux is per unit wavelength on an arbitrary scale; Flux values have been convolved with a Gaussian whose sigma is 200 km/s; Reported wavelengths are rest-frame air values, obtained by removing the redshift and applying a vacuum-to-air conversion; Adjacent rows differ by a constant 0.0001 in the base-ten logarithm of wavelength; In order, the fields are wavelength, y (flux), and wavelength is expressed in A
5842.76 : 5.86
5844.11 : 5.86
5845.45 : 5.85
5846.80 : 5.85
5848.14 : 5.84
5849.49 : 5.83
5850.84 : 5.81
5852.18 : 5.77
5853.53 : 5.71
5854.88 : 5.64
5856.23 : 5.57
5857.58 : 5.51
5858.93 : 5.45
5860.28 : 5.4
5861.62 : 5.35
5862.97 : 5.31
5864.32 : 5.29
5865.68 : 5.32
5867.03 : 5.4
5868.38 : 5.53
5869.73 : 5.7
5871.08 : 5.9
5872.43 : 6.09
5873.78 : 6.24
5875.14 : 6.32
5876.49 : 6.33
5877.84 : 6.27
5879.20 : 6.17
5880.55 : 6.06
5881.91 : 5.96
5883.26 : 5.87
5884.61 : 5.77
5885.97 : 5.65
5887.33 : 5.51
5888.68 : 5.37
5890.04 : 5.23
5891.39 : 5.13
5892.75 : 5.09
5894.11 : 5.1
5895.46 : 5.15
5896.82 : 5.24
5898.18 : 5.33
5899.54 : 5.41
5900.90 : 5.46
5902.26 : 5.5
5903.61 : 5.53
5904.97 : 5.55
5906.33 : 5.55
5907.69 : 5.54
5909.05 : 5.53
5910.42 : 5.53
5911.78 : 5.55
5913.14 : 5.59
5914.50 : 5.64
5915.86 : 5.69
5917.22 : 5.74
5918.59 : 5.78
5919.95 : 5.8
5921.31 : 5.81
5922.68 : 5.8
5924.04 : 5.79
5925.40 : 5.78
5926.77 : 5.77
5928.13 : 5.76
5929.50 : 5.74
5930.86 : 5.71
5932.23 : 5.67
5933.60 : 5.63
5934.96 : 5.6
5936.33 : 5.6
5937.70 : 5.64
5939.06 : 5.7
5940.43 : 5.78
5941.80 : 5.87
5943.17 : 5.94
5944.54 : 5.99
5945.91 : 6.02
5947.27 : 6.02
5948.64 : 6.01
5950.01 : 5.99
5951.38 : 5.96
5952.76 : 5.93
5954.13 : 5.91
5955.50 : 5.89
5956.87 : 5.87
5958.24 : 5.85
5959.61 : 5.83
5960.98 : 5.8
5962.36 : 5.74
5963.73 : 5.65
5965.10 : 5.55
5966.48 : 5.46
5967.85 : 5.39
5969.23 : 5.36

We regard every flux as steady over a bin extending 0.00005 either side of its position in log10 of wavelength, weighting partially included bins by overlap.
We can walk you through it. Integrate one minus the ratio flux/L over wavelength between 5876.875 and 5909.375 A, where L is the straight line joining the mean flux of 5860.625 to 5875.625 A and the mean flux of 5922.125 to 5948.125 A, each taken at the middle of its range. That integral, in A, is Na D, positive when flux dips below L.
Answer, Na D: 0.91 A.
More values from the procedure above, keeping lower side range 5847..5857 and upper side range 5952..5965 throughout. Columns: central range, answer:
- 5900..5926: 0.66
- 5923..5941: 0.29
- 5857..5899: 1.07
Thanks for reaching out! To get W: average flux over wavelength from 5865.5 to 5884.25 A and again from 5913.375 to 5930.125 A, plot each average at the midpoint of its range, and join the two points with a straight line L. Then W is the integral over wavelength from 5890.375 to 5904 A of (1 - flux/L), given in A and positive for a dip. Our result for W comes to 1.3 A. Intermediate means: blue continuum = 5.96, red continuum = 5.75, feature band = 5.29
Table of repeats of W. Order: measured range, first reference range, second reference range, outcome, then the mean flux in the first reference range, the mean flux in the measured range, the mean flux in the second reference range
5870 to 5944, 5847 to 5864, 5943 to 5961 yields 1.25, 5.6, 5.68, 5.94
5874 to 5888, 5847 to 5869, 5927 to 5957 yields -0.93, 5.55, 6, 5.83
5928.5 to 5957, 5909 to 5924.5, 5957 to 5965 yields -0.47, 5.69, 5.83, 5.77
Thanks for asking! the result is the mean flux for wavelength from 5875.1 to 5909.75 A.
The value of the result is 5.59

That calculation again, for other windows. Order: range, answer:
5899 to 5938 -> 5.65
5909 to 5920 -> 5.65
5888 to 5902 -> 5.26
